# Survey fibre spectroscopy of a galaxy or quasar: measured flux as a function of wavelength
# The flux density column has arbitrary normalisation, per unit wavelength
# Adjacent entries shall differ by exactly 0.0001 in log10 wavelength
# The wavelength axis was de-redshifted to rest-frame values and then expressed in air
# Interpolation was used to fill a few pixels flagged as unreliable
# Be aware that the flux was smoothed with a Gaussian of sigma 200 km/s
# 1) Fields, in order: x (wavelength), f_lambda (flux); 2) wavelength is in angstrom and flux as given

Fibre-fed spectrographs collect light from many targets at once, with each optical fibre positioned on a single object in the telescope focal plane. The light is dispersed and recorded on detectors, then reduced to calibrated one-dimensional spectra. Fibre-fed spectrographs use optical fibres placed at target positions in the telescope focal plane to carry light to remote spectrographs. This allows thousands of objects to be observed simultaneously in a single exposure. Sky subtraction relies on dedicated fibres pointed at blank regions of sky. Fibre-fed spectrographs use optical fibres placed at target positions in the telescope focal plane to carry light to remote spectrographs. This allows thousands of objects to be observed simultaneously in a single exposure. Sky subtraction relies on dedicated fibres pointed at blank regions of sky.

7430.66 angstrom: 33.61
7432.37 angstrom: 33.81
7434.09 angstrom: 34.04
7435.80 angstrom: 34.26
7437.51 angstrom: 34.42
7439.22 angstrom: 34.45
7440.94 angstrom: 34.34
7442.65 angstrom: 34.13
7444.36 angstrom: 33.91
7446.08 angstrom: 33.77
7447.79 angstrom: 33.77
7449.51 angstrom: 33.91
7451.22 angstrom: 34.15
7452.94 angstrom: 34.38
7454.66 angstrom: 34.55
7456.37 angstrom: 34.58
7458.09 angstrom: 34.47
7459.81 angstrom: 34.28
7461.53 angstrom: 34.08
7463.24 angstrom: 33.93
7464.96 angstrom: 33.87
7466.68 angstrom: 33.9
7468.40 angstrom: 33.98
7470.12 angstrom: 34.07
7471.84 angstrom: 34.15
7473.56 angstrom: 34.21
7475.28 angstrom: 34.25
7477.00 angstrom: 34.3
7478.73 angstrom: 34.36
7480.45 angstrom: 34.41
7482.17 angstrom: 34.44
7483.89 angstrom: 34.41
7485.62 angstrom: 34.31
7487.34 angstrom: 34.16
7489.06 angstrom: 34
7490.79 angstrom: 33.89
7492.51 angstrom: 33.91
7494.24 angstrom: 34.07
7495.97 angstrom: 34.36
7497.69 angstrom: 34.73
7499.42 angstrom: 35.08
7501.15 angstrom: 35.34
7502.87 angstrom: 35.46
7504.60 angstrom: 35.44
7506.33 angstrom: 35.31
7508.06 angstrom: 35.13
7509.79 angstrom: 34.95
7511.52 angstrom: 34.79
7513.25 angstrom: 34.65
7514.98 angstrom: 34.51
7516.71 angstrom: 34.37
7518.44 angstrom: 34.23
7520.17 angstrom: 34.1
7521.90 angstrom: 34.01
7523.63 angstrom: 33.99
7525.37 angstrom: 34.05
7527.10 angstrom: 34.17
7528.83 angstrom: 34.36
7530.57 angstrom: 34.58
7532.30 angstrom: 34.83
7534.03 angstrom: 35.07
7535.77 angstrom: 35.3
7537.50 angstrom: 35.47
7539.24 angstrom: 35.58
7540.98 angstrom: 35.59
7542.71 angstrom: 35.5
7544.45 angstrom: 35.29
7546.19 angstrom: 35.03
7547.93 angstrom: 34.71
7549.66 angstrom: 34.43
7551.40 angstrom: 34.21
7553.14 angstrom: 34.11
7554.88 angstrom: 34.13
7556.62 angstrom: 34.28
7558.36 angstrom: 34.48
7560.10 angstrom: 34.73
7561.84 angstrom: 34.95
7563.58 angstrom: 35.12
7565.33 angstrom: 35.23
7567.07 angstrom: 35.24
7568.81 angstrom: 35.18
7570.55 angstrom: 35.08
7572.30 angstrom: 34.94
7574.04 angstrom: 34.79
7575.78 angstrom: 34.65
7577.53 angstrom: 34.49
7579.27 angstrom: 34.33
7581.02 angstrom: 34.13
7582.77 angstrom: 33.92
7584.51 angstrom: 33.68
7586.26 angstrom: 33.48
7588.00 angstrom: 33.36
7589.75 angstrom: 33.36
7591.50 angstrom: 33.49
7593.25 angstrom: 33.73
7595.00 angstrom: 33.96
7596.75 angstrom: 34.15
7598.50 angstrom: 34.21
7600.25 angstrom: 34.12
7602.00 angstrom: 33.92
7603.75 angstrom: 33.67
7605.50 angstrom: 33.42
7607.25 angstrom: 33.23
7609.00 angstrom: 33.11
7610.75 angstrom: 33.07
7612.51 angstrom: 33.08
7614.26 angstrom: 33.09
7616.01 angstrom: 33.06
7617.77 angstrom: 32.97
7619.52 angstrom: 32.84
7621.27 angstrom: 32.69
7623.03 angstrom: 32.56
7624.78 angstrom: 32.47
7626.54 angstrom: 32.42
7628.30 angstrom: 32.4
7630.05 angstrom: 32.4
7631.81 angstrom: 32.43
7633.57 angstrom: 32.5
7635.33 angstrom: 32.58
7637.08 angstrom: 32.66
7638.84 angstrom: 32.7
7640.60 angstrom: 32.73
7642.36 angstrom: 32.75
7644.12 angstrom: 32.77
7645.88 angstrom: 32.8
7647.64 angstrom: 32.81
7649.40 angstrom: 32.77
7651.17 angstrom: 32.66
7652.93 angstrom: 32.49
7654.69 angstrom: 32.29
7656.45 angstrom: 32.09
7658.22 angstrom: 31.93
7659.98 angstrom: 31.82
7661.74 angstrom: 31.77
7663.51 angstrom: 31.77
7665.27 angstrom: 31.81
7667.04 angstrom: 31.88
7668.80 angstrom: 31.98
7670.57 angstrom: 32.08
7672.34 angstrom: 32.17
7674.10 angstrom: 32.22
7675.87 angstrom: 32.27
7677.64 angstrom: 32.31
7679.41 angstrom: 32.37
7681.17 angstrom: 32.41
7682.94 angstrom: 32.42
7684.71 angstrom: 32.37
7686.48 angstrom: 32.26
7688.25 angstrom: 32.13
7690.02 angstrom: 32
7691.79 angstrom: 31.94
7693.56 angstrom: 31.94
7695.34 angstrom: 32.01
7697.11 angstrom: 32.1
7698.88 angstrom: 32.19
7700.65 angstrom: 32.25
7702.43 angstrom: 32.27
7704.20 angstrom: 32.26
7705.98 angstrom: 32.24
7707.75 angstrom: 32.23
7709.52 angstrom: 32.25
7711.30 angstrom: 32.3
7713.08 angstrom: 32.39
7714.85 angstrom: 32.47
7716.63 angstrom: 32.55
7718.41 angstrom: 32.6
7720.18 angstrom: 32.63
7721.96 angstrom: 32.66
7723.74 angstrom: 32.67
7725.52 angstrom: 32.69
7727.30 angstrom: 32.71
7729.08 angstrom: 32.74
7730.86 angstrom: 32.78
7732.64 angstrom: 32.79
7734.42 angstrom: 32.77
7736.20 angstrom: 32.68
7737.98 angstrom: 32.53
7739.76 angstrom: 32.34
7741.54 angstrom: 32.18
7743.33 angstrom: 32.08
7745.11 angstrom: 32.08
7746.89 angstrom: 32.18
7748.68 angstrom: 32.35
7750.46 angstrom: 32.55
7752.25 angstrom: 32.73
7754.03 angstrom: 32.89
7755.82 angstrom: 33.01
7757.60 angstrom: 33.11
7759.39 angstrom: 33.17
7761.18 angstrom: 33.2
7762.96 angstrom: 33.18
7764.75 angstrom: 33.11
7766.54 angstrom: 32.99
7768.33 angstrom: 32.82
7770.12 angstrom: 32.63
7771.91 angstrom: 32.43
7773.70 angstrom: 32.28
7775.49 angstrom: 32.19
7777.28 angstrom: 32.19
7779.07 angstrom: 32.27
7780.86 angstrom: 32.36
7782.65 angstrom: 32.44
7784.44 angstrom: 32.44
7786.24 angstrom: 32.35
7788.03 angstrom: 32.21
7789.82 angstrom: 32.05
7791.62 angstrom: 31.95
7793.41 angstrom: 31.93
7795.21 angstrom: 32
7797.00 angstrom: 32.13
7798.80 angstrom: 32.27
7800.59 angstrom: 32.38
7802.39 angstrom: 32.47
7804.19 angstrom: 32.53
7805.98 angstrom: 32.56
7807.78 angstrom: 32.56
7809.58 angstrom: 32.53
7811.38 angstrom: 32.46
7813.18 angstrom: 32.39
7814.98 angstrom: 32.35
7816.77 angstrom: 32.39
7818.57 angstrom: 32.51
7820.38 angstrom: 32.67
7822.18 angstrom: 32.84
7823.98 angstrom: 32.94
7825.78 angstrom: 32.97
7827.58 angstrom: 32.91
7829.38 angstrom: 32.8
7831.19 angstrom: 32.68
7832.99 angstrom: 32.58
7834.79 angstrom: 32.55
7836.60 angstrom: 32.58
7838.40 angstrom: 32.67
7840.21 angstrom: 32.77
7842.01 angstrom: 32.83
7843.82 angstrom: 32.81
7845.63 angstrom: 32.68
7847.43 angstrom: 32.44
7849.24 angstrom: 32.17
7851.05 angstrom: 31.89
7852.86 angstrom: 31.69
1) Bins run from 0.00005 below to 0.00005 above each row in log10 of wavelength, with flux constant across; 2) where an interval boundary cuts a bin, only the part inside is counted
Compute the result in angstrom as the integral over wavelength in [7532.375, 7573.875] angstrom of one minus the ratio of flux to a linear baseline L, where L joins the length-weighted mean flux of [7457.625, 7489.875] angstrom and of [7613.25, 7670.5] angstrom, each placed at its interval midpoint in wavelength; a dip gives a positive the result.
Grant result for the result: -1.9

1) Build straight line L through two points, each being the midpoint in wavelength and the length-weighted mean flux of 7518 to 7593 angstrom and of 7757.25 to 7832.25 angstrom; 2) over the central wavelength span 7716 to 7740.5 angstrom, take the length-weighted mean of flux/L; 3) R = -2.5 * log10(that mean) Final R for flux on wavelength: 0.01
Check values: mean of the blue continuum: 34.5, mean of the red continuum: 32.5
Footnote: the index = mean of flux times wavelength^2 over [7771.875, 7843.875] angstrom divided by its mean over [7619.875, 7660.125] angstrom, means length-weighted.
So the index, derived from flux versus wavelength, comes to 1.04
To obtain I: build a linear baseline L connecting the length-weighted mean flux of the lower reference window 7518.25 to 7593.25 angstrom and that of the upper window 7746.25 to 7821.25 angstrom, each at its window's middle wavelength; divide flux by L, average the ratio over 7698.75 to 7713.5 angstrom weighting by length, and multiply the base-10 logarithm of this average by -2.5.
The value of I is 0.031 mag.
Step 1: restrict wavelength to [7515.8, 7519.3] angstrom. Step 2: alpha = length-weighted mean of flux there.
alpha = 34.3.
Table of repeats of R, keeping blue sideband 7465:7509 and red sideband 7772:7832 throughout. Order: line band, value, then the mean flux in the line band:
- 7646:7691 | 0.04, 32.2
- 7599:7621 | 0.01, 33.3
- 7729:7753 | 0.01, 32.5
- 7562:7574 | -0.04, 35.1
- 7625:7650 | 0.03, 32.6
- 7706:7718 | 0.02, 32.4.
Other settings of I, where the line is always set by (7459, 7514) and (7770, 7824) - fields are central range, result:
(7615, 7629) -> 0.03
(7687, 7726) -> 0.02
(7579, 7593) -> 0.00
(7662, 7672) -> 0.05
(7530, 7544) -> -0.04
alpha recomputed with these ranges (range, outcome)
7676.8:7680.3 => 32.4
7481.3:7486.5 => 34.4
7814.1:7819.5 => 32.4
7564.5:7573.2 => 35.2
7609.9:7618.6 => 33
